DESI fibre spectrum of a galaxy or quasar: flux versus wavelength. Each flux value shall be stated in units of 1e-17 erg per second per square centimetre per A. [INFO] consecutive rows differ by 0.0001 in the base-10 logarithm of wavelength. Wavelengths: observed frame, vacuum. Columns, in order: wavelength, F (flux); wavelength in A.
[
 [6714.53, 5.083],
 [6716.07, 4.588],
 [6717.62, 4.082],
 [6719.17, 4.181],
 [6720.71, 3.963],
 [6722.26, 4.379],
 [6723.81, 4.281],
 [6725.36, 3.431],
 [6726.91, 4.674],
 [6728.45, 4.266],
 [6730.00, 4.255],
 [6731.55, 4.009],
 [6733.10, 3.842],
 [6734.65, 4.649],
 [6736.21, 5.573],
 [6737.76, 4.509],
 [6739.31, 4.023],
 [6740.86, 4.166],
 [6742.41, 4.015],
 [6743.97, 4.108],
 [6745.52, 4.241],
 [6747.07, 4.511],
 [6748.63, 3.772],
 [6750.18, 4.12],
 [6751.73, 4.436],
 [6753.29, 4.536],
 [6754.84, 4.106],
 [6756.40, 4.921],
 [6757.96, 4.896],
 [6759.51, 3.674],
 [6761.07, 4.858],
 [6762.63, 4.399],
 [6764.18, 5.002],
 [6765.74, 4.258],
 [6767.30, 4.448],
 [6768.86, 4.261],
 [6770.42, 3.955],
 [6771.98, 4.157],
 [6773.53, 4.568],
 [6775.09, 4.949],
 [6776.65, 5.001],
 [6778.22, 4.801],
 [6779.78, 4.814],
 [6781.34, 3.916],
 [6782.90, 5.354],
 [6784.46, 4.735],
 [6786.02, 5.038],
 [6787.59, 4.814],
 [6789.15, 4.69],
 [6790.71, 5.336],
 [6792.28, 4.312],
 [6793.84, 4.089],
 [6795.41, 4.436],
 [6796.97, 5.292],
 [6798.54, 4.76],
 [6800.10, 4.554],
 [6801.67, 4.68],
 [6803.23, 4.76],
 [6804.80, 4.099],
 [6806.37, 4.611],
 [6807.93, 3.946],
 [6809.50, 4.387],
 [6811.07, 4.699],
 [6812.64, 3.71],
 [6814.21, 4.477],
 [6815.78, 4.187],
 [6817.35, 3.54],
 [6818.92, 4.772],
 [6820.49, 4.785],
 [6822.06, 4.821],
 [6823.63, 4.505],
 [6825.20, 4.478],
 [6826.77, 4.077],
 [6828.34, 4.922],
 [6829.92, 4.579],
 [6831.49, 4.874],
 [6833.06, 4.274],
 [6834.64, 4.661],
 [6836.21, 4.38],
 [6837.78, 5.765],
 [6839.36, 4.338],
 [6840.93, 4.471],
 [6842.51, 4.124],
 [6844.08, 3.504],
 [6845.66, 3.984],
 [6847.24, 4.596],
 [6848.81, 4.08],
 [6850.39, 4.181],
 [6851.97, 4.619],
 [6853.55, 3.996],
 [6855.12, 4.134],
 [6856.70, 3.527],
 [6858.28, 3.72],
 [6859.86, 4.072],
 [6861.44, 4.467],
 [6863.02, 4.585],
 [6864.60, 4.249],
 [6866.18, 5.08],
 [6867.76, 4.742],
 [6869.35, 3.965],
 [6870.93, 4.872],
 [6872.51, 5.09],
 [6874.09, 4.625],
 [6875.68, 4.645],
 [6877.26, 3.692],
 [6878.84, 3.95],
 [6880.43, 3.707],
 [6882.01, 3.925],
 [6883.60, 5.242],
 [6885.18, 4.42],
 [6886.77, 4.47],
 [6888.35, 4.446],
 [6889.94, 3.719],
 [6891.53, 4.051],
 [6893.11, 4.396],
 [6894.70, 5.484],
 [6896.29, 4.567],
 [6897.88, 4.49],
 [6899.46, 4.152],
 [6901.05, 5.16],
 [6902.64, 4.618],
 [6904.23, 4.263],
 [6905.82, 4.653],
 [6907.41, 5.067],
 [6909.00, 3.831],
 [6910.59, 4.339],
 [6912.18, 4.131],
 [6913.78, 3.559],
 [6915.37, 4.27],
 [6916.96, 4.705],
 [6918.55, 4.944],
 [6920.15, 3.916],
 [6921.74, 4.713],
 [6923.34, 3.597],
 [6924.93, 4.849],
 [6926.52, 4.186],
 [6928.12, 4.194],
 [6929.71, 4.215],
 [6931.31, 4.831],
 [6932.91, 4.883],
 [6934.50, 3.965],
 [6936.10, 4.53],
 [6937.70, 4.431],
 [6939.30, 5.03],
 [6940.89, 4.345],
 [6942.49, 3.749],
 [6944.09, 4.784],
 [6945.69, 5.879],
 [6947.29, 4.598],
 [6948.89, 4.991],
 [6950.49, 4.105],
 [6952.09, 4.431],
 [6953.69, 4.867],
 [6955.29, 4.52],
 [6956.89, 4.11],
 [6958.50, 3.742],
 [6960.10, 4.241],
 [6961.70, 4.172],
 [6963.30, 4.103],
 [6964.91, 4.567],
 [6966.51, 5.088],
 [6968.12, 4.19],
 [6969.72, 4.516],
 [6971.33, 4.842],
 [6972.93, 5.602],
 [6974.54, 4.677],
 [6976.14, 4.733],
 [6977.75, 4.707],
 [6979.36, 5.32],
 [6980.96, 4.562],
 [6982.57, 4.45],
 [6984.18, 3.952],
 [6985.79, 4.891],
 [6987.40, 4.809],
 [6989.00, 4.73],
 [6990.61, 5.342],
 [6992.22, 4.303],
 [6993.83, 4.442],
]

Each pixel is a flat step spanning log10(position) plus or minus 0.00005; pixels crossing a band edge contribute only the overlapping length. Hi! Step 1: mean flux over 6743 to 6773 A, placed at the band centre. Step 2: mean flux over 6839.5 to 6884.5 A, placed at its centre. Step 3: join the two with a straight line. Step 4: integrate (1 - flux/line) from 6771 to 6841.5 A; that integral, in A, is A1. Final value -4.4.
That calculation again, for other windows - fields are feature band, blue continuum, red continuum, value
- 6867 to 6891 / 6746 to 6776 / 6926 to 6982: 0.76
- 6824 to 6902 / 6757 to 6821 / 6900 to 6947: 1.73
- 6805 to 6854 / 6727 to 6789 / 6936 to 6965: 0.81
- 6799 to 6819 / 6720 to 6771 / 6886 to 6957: 0.20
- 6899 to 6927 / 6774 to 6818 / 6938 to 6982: 1.26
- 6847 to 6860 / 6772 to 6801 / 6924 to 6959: 1.56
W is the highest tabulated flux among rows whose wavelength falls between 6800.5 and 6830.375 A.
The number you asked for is 4.922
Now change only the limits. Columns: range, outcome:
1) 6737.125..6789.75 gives 5.354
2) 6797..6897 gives 5.765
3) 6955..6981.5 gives 5.602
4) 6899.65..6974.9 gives 5.879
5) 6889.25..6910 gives 5.484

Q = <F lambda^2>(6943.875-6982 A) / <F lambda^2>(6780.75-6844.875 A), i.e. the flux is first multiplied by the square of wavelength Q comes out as 1.07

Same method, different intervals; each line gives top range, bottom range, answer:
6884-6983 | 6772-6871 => 1.04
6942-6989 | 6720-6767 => 1.13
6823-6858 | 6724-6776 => 1.03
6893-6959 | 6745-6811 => 1.03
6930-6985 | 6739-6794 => 1.08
